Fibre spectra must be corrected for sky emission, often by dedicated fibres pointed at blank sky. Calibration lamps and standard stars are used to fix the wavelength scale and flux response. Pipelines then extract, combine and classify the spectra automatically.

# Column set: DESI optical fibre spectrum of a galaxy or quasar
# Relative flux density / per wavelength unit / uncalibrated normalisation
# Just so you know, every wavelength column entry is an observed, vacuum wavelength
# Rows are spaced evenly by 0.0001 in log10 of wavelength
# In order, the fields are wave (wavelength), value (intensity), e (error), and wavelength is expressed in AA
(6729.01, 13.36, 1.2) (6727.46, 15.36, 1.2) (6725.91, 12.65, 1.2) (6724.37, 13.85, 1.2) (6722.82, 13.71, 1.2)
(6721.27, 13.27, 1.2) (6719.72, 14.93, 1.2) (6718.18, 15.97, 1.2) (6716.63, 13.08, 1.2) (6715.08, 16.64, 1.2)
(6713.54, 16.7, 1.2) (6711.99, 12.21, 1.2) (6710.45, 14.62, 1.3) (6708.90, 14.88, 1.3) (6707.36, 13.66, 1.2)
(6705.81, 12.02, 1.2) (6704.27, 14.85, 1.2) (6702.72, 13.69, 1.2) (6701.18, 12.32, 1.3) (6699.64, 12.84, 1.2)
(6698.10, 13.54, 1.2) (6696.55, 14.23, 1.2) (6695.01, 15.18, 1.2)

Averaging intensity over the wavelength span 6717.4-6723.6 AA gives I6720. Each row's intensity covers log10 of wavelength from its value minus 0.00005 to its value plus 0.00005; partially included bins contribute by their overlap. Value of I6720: 14.5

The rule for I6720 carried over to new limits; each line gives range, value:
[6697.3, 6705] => 13.4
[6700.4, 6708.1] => 13.3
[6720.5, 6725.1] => 13.6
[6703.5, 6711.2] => 14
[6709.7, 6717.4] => 14.7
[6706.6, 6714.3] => 14.4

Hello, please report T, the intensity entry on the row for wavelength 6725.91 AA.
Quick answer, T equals 12.65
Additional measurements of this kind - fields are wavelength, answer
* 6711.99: 12.21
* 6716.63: 13.08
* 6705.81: 12.02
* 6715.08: 16.64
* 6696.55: 14.23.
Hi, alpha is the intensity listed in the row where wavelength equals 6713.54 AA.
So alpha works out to 16.7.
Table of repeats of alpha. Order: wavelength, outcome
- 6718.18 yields 15.97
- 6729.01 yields 13.36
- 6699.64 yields 12.84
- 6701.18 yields 12.32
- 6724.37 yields 13.85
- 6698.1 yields 13.54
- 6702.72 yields 13.69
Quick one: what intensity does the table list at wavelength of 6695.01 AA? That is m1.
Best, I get 15.18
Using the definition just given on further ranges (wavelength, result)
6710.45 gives 14.62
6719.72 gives 14.93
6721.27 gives 13.27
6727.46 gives 15.36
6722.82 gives 13.71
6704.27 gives 14.85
